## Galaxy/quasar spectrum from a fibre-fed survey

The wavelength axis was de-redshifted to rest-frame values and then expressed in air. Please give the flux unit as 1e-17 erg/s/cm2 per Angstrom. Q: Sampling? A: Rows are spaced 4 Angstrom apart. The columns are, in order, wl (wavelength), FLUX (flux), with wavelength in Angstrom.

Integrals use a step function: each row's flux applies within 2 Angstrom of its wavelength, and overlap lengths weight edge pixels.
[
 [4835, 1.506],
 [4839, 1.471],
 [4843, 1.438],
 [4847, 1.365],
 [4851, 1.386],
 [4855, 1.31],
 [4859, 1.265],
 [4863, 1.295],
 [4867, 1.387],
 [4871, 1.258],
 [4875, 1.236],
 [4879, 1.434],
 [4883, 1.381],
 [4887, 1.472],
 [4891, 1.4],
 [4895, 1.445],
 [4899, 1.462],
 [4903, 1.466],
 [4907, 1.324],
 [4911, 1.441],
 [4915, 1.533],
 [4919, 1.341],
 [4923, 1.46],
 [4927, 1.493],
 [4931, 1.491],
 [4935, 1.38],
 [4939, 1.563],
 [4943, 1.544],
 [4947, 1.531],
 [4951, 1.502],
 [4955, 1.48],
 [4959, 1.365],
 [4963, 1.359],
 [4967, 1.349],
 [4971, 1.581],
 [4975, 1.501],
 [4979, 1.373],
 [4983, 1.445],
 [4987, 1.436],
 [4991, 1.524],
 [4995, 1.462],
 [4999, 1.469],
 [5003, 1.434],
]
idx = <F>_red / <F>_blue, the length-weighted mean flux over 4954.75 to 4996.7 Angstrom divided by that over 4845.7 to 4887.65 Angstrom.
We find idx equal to 1.1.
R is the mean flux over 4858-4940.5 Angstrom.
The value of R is 1.41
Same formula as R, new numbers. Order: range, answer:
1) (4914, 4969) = 1.46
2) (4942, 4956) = 1.51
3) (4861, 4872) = 1.32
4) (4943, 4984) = 1.45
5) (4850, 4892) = 1.35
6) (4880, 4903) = 1.44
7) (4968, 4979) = 1.49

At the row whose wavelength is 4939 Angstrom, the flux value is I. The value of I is 1.563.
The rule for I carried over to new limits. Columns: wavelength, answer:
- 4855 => 1.31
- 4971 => 1.581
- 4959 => 1.365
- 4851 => 1.386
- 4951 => 1.502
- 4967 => 1.349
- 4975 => 1.501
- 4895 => 1.445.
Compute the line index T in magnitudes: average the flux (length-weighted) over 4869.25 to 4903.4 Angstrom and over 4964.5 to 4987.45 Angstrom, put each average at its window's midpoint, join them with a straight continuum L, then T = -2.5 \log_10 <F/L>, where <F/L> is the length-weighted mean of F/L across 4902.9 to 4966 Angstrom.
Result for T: -0.02 mag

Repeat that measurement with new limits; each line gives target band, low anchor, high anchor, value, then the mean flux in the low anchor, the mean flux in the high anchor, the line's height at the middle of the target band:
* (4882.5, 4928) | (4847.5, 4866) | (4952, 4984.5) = -0.05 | 1.32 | 1.43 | 1.37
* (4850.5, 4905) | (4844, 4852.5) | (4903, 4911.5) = 0.01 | 1.38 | 1.39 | 1.39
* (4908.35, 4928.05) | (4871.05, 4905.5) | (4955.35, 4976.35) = -0.03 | 1.4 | 1.43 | 1.41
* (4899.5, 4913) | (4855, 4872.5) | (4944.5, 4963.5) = -0.03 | 1.3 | 1.46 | 1.38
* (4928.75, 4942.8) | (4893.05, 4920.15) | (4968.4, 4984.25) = -0.03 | 1.43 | 1.47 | 1.45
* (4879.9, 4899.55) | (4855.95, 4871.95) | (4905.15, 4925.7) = -0.05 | 1.3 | 1.42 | 1.36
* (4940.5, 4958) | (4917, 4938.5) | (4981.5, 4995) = -0.04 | 1.44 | 1.47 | 1.45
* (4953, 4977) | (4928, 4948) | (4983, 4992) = 0.03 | 1.5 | 1.47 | 1.48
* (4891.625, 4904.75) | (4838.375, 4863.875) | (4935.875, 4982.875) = -0.04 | 1.36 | 1.46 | 1.4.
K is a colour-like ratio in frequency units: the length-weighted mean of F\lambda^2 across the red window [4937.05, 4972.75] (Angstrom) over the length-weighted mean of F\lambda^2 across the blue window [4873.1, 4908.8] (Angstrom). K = 1.1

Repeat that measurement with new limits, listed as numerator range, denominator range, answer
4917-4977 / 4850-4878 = 1.16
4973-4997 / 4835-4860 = 1.11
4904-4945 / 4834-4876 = 1.11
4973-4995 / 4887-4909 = 1.06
